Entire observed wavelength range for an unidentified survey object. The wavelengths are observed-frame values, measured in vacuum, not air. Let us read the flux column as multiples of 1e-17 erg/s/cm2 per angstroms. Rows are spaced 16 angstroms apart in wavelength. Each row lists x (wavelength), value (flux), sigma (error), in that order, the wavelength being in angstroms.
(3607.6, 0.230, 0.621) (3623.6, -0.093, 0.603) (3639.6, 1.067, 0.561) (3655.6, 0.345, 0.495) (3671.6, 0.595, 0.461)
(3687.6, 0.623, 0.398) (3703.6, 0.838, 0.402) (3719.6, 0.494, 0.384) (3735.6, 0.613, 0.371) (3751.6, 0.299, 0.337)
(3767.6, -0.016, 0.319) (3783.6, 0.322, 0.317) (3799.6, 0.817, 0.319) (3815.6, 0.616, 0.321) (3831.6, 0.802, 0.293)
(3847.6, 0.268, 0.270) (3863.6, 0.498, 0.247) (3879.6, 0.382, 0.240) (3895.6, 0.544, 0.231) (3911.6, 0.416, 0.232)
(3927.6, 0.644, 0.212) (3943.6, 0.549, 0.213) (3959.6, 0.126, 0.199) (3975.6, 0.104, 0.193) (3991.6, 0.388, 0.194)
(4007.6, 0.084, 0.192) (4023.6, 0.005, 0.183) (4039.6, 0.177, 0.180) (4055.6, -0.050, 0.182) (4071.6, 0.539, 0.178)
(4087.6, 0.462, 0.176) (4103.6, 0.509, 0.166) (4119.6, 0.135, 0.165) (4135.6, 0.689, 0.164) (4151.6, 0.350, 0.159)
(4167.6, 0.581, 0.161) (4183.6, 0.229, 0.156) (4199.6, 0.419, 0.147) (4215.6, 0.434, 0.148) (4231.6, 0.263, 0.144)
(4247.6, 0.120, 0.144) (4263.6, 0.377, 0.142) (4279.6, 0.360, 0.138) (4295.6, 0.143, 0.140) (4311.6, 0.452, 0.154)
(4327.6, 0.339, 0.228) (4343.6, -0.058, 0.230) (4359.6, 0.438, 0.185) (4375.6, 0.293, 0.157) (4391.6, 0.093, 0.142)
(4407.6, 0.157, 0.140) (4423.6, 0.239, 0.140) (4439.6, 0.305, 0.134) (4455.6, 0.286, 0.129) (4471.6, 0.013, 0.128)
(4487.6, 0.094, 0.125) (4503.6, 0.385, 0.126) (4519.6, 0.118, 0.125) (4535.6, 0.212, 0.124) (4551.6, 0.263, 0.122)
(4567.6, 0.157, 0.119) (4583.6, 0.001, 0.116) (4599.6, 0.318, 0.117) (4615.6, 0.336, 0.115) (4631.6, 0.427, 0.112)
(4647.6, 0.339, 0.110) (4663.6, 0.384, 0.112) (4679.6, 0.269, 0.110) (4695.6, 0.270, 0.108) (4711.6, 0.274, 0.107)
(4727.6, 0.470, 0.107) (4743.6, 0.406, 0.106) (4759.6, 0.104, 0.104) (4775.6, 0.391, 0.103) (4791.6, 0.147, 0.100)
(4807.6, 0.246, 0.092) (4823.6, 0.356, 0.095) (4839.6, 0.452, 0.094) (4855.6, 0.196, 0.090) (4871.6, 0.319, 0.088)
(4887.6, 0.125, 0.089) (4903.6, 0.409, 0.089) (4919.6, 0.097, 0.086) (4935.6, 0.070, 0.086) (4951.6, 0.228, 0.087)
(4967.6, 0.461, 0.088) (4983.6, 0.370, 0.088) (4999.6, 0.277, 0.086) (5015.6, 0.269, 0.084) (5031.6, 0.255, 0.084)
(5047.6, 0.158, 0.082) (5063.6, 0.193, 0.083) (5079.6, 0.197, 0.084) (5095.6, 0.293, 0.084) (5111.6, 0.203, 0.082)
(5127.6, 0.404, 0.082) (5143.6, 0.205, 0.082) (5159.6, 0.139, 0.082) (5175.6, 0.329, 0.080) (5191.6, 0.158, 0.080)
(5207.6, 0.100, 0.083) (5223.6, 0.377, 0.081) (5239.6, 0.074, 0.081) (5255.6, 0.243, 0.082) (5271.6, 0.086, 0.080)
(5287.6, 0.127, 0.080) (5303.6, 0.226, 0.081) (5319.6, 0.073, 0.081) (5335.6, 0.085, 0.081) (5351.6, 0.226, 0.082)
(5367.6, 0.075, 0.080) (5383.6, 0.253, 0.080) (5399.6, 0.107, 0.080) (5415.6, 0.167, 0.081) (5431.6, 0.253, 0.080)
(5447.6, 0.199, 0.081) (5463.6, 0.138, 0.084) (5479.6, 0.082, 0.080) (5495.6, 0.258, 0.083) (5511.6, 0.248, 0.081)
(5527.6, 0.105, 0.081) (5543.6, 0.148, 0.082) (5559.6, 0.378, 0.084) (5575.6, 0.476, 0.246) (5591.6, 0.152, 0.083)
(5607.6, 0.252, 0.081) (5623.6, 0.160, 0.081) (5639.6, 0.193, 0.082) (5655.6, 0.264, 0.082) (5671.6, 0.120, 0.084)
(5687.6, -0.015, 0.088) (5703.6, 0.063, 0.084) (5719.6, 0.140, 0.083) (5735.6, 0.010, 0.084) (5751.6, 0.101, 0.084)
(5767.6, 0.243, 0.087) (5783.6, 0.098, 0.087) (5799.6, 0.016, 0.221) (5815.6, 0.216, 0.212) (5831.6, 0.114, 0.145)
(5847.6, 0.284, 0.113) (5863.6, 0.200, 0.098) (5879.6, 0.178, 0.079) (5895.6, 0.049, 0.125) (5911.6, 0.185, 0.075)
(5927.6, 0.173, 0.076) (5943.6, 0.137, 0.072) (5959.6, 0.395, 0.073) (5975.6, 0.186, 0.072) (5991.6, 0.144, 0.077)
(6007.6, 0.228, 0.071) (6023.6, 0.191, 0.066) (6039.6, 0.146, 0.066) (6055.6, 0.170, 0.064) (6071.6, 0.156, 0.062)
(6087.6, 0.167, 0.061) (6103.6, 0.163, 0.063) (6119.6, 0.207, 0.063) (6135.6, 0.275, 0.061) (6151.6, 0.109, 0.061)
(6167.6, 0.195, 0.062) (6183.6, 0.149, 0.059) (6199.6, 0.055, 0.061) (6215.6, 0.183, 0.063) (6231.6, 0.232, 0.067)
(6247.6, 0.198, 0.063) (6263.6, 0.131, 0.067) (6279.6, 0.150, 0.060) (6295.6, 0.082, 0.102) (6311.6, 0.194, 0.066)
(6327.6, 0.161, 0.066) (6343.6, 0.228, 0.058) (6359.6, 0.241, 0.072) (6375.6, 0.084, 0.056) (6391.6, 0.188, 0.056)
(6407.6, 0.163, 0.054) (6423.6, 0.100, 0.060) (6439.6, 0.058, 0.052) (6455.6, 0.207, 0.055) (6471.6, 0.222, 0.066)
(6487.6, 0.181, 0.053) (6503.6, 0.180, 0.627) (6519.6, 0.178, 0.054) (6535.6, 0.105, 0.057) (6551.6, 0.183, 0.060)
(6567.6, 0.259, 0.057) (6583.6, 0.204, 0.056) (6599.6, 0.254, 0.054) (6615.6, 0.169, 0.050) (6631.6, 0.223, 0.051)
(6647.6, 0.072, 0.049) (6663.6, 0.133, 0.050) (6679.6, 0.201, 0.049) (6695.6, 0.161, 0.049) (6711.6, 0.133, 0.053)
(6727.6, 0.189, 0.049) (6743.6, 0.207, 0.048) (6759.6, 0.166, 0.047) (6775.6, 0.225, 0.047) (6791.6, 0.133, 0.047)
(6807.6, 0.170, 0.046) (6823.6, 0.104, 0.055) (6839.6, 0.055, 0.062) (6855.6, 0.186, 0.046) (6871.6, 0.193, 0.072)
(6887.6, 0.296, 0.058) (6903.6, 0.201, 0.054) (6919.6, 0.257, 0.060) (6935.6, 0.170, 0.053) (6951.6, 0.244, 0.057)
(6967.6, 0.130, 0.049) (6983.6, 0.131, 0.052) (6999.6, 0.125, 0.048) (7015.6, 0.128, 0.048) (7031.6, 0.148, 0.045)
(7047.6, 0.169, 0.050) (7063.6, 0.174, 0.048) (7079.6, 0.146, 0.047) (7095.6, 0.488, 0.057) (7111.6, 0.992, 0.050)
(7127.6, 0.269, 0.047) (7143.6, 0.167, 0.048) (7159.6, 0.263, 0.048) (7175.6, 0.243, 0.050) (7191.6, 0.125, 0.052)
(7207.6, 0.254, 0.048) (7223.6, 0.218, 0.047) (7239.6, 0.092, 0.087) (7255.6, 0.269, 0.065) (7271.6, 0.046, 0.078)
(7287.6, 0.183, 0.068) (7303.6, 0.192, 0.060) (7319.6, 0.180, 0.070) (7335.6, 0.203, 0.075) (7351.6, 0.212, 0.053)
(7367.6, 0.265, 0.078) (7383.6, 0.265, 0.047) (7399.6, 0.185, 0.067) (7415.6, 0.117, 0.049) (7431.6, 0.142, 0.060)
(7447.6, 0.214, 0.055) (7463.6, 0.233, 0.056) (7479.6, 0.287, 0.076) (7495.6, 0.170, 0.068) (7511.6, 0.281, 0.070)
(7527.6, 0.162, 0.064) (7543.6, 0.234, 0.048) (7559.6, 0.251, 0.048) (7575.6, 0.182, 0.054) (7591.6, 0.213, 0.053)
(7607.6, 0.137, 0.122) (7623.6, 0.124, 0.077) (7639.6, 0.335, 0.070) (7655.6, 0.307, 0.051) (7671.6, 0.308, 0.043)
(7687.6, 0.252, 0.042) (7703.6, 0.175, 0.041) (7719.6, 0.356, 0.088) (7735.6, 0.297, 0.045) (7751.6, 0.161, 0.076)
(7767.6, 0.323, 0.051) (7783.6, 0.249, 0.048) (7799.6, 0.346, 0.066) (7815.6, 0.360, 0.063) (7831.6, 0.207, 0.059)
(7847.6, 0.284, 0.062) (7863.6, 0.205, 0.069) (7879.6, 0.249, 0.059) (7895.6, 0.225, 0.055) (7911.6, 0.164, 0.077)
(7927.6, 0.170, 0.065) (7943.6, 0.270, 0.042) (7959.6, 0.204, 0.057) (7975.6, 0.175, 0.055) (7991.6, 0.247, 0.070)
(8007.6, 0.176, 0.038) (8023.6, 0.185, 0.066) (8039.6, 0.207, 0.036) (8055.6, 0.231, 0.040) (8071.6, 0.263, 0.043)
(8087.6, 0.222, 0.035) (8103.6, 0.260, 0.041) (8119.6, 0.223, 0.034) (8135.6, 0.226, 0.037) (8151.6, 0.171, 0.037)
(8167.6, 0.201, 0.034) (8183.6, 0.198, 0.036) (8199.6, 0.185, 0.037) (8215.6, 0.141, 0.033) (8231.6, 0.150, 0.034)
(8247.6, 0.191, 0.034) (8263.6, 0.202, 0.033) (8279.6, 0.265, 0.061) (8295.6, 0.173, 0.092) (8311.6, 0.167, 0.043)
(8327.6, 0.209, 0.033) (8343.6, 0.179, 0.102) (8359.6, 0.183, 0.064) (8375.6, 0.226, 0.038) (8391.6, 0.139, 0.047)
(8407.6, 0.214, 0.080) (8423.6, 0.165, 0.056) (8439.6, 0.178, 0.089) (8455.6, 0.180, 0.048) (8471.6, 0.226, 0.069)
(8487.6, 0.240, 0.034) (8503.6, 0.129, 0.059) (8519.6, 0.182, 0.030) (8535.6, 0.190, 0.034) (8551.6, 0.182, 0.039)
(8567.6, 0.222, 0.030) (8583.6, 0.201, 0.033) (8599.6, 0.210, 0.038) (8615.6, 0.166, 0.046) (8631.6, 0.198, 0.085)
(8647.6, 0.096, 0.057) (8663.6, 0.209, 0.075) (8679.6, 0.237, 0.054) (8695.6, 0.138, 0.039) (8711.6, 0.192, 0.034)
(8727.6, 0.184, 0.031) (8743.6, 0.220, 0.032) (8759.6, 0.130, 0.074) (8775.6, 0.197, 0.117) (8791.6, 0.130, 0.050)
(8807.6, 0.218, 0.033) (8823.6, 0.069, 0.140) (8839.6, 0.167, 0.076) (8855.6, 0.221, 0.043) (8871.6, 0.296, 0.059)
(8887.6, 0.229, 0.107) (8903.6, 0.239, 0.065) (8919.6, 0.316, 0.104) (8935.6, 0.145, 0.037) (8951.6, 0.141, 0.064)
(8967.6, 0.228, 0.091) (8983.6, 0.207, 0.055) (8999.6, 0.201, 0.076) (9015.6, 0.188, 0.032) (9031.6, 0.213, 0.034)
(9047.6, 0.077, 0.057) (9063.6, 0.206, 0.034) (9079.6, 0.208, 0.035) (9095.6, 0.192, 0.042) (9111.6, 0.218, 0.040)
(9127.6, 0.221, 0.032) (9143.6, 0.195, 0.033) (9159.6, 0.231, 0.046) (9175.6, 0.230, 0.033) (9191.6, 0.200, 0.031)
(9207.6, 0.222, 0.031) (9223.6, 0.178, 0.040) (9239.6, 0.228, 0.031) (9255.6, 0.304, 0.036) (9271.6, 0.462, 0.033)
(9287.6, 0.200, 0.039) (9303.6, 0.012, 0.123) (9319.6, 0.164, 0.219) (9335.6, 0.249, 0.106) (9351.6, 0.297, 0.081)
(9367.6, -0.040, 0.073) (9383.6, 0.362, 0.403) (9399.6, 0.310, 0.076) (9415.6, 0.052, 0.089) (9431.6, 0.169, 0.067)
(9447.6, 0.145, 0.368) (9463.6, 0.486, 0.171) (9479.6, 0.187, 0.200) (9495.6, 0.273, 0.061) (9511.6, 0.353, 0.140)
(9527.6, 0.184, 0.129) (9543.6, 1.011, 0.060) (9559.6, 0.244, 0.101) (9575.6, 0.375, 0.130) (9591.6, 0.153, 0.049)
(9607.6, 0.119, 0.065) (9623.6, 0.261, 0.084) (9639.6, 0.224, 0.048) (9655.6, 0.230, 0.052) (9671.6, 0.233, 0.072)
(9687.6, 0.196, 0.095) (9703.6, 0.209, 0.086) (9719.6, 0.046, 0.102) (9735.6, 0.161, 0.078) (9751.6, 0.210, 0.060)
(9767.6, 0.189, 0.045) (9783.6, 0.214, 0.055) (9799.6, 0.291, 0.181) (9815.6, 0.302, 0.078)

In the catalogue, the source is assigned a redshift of 0.91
